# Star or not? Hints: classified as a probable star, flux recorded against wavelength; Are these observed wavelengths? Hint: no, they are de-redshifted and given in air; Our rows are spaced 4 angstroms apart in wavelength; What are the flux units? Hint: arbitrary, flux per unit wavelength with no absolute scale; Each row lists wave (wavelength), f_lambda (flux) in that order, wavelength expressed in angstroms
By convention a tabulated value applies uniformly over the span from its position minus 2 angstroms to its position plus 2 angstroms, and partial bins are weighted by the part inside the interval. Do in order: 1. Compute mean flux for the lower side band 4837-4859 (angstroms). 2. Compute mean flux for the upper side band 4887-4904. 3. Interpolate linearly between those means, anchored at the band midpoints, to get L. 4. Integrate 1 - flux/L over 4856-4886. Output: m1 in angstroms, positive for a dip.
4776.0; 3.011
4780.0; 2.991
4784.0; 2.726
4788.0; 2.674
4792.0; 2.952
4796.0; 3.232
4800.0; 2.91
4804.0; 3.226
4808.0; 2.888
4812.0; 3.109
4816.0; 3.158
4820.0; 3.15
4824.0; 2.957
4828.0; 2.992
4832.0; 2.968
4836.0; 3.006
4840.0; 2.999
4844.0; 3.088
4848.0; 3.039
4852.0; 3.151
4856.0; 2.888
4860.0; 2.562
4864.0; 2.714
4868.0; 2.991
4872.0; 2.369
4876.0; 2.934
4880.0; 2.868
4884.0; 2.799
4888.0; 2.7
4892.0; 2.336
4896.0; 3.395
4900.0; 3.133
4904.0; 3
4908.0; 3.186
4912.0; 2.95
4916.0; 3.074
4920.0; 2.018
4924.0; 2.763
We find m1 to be 2.09 angstroms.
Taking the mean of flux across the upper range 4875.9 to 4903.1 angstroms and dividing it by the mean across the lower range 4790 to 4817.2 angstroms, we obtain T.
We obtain 0.9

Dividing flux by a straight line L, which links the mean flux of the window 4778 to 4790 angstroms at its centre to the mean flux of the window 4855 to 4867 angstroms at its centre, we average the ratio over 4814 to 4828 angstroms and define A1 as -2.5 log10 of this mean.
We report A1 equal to -0.115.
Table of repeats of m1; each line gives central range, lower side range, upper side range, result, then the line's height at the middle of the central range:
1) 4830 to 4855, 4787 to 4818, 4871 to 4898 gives -1.1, 2.91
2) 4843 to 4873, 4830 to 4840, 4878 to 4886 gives 0.6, 2.91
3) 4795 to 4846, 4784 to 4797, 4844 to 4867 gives -2.7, 2.9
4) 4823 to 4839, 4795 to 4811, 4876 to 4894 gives -0.3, 2.94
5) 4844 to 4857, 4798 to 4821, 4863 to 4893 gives -0.8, 2.86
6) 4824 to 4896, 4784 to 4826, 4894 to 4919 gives 4.3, 3.05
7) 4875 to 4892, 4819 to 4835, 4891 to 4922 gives 1.0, 2.93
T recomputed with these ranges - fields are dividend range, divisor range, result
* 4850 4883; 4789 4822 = 0.92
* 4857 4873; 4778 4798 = 0.92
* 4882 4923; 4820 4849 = 0.95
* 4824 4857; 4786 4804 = 1.01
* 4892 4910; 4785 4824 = 1.02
